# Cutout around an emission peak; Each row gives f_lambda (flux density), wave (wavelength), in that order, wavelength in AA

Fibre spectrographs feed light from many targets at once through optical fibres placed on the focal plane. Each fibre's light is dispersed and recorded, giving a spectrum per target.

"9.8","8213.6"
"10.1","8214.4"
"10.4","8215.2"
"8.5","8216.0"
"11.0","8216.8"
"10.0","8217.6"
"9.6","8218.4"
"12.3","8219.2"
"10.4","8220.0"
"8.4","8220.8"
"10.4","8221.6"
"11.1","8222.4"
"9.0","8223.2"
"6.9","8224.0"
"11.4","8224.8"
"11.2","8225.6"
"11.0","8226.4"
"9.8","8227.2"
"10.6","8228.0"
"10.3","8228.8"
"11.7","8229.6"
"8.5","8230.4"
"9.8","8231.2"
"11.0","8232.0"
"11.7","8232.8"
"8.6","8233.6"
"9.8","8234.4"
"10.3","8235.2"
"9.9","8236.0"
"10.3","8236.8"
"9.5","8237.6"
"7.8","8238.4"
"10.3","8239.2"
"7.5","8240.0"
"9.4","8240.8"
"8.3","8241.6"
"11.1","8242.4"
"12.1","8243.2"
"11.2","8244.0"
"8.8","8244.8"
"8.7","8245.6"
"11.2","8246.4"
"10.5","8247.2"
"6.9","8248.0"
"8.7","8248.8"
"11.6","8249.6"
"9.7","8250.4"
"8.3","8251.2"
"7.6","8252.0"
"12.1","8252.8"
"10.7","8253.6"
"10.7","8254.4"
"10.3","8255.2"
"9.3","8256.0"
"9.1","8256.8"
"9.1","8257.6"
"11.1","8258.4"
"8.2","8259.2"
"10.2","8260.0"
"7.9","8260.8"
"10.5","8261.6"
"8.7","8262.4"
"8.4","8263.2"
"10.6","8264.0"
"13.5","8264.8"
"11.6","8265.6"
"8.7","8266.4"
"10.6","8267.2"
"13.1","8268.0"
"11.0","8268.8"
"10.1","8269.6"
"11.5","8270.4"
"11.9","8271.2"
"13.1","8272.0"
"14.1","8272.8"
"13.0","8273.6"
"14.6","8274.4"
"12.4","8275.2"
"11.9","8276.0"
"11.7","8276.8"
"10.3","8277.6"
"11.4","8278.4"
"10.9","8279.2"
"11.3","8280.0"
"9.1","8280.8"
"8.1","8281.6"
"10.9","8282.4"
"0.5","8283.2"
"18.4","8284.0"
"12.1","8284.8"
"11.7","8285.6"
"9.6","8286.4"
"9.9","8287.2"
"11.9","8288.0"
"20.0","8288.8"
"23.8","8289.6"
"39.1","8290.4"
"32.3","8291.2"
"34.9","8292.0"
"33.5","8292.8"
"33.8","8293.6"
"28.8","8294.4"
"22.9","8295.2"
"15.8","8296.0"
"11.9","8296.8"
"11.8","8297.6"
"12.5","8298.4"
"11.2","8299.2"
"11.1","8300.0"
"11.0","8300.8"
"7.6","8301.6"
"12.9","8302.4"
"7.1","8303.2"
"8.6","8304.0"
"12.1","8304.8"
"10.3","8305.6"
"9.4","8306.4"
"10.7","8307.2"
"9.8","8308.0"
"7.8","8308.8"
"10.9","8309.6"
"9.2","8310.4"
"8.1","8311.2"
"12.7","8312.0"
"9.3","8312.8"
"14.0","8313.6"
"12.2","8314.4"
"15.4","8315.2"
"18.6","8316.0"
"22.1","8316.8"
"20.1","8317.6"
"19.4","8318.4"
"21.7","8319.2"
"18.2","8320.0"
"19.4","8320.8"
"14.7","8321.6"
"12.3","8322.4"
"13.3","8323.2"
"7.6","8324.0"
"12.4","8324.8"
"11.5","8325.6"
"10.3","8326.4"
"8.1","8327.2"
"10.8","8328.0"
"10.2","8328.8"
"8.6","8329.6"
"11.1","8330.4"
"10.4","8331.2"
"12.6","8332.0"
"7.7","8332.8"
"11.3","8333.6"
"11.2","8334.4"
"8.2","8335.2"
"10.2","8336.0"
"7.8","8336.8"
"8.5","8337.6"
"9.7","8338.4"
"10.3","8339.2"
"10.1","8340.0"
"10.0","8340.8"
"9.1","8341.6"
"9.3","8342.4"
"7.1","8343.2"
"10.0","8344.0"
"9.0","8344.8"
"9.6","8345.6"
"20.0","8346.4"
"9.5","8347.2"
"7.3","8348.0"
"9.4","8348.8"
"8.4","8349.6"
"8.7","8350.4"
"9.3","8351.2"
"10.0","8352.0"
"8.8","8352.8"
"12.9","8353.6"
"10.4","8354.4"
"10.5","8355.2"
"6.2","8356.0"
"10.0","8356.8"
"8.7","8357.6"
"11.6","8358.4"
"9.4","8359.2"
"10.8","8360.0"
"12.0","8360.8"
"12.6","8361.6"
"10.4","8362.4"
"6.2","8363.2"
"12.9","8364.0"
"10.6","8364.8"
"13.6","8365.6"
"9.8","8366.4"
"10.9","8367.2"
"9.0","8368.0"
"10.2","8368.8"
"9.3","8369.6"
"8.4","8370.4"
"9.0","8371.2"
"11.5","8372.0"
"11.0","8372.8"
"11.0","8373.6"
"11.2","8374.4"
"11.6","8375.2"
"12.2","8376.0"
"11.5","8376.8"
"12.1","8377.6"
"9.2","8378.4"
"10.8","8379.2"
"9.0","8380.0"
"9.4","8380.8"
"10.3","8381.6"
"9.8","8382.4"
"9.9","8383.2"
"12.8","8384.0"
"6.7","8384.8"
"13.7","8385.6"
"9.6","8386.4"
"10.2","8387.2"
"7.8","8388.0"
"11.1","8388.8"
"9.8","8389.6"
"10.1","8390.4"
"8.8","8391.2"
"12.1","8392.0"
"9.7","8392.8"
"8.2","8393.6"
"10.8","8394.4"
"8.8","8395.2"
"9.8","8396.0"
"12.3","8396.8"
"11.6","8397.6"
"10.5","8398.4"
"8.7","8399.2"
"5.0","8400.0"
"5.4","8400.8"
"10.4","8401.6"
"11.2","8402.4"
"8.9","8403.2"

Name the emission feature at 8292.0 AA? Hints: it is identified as H-alpha 6563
